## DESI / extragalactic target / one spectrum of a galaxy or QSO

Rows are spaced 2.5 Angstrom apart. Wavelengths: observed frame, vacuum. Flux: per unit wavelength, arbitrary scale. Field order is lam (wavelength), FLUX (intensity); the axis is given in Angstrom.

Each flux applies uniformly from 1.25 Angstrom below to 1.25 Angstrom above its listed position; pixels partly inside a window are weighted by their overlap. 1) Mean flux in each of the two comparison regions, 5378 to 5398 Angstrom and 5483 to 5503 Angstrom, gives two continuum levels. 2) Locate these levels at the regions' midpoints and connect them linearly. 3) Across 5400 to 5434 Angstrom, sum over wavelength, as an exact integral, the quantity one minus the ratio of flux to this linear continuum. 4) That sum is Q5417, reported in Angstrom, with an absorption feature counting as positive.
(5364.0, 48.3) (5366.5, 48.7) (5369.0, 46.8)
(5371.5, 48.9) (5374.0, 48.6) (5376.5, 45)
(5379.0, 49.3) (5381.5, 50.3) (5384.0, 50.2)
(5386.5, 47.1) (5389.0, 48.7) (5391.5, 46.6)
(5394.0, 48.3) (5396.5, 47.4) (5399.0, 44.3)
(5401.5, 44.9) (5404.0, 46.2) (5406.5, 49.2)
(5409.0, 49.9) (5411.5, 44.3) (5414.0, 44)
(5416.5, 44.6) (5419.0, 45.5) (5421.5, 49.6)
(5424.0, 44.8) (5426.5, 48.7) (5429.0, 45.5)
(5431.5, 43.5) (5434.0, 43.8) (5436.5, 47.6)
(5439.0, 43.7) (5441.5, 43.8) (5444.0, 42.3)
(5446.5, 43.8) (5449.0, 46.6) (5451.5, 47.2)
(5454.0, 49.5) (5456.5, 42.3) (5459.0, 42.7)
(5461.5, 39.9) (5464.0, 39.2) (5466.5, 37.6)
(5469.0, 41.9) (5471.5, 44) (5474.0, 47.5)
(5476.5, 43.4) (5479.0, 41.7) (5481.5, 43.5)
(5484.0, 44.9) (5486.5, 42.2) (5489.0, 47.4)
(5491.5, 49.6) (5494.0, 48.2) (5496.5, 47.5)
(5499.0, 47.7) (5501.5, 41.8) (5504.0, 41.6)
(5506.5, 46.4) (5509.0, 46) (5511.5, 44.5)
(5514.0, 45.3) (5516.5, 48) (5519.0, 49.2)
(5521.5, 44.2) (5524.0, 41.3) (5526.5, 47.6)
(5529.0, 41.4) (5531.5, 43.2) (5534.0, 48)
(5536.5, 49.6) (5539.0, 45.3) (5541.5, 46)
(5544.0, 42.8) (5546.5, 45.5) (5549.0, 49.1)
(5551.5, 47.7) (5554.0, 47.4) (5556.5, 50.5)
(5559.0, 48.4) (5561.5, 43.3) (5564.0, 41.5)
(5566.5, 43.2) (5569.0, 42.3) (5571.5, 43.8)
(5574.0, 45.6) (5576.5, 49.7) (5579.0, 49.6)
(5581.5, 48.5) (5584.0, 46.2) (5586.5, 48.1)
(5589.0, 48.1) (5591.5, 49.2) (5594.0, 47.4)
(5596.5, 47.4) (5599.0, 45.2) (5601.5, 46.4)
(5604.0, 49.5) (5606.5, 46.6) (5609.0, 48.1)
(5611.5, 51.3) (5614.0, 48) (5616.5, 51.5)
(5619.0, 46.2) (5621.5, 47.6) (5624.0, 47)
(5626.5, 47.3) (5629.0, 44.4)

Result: 1.2 Angstrom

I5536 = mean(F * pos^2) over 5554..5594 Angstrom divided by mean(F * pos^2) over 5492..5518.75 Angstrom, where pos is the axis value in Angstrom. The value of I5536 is 1.0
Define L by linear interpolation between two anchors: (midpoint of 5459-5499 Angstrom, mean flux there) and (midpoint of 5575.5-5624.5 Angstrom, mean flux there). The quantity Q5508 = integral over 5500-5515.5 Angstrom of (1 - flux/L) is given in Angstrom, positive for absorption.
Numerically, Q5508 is 0.2 Angstrom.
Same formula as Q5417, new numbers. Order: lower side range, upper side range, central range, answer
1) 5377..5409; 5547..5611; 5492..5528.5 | 1.22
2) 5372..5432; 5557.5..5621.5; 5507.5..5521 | 0.16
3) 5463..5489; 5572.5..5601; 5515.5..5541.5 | -0.37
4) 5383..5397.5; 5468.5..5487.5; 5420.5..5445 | 0.34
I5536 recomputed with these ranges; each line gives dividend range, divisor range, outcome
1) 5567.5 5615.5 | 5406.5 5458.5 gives 1.10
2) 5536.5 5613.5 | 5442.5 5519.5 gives 1.09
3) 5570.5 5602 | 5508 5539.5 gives 1.06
